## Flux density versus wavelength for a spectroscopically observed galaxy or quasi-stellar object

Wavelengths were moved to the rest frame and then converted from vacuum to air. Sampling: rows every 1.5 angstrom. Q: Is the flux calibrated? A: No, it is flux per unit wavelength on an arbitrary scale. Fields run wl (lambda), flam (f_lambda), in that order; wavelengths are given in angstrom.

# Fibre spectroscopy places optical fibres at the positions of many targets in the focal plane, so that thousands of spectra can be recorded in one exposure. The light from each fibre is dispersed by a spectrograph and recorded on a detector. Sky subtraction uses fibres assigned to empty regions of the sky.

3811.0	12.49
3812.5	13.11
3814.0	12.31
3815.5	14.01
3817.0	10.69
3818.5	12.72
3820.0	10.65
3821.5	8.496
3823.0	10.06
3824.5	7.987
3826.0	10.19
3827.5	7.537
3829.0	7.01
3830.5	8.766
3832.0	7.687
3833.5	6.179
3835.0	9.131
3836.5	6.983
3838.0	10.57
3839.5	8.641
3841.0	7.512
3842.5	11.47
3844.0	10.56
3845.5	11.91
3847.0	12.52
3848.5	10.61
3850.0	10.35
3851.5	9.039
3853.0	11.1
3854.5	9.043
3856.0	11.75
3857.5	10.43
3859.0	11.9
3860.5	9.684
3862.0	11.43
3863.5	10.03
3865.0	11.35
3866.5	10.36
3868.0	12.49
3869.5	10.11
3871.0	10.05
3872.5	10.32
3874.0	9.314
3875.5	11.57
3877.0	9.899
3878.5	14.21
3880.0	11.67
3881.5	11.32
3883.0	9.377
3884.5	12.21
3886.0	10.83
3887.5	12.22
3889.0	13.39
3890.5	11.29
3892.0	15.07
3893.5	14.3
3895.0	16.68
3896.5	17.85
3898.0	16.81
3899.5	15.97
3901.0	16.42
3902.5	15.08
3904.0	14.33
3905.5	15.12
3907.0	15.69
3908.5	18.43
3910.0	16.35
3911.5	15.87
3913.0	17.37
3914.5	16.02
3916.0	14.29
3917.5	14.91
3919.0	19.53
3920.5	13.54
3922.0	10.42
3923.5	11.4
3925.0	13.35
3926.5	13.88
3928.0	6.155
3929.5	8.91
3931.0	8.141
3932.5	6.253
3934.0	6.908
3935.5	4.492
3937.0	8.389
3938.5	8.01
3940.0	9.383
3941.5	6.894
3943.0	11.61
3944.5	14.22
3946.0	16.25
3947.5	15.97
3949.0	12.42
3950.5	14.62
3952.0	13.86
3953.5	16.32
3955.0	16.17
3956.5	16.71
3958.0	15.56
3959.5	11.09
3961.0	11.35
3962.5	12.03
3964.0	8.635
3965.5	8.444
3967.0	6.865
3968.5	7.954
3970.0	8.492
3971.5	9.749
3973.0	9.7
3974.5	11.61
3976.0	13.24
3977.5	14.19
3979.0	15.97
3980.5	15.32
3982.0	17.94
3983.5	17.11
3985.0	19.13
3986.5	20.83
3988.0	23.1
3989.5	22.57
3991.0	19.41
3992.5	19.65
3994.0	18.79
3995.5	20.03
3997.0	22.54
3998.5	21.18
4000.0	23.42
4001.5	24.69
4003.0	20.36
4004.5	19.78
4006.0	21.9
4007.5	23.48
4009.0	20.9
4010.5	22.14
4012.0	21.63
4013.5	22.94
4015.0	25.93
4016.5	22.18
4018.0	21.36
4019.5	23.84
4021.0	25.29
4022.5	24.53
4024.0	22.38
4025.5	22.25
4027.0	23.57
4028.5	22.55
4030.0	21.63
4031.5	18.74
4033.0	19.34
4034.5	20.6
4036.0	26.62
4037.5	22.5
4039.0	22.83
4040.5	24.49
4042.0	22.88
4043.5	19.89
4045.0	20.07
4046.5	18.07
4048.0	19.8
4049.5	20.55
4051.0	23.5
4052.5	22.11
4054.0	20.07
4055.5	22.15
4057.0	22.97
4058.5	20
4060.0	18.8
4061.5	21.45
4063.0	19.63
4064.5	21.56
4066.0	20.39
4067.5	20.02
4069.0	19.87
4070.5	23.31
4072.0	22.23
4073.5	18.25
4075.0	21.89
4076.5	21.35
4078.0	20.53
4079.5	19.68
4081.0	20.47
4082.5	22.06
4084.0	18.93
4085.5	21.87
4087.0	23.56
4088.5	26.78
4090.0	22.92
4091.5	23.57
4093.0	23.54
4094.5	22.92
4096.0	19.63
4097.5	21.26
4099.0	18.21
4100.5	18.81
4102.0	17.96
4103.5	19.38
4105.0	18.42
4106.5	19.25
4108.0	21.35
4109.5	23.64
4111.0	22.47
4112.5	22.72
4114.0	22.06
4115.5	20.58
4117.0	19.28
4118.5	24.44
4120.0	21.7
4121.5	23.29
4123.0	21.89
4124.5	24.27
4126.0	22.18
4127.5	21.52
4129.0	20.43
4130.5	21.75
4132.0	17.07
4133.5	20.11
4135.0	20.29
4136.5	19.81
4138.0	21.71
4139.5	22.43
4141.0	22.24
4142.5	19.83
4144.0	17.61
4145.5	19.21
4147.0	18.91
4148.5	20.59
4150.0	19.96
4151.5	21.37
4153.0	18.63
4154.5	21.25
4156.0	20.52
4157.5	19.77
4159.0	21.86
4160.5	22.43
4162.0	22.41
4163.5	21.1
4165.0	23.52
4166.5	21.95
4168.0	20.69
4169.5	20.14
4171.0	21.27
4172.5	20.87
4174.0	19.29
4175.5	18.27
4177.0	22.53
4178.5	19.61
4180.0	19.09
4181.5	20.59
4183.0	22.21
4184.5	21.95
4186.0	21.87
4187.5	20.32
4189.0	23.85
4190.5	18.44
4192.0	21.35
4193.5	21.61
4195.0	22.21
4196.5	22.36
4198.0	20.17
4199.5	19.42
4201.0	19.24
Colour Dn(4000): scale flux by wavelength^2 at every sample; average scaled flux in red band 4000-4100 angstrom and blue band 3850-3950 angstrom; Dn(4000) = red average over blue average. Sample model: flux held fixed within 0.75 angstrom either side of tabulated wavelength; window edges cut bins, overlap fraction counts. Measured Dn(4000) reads 1.91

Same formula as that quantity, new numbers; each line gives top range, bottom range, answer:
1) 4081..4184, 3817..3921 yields 2.01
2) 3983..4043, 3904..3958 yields 1.78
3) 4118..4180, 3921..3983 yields 2.01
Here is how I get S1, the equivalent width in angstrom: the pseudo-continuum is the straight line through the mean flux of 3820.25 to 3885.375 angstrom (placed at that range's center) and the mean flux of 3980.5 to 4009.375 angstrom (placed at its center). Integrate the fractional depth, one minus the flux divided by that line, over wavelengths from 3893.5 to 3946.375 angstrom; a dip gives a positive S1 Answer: 6.4 angstrom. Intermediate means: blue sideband 10.1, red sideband 20.7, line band 13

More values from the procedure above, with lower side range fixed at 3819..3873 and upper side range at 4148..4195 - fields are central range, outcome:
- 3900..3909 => -3.0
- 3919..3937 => 4.0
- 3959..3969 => 3.2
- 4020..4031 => -4.9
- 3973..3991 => -3.2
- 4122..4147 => -1.3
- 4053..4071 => -3.8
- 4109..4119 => -1.6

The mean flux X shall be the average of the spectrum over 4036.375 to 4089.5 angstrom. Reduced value 21.3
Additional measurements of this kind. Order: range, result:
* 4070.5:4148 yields 21.1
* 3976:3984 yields 15.8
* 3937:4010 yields 15.6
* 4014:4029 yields 23.4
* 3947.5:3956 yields 14.9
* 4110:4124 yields 22.1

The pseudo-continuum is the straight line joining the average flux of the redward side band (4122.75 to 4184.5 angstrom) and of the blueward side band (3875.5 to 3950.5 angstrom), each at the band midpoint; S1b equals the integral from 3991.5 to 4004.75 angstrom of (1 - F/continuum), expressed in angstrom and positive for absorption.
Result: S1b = -4.68 angstrom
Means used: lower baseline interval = 12.8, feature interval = 21.2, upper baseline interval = 20.8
